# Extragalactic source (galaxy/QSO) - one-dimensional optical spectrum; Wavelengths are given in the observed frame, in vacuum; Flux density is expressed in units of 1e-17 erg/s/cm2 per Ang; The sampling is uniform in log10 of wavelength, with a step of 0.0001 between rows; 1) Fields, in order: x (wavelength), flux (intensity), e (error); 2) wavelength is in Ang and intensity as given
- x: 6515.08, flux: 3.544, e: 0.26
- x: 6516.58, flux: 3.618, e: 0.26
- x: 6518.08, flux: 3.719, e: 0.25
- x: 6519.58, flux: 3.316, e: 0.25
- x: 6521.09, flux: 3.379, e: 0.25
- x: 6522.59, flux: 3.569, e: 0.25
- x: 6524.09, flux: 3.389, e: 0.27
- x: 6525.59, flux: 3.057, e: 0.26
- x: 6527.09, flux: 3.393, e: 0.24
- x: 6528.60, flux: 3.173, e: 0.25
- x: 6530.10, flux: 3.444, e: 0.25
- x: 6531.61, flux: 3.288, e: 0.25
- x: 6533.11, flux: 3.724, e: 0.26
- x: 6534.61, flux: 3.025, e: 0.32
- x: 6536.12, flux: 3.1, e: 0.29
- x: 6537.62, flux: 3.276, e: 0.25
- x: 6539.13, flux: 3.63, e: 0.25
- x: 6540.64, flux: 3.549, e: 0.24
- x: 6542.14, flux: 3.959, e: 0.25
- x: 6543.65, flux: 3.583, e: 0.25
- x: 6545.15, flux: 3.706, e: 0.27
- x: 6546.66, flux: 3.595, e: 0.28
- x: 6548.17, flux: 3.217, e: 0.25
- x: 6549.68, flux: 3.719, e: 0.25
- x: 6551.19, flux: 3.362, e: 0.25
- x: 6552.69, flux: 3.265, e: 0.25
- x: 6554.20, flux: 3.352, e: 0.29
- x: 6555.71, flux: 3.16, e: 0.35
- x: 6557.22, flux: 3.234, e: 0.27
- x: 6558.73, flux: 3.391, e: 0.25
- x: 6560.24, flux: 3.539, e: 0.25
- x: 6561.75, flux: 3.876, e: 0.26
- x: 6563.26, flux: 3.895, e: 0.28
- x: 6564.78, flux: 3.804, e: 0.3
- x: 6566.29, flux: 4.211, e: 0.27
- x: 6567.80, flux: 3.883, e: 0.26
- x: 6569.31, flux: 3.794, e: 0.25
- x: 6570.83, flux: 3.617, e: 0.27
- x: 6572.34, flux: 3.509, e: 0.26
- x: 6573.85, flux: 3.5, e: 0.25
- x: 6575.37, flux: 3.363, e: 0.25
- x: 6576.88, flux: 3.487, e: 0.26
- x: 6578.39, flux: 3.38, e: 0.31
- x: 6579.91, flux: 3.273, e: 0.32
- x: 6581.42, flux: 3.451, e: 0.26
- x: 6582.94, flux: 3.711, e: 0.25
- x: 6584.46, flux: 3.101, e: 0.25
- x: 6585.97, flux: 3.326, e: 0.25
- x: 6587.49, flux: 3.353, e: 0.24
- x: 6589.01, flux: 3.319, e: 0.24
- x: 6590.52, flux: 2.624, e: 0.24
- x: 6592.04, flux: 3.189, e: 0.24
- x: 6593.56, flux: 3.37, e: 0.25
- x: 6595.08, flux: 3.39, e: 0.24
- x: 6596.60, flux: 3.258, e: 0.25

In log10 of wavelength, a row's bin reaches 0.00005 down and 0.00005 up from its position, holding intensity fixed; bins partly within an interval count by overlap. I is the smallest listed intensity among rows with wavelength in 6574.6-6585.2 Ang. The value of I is 3.101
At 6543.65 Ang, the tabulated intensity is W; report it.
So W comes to 3.583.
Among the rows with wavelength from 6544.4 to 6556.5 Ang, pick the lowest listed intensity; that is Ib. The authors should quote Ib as 3.16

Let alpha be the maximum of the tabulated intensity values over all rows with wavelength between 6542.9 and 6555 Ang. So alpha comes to 3.719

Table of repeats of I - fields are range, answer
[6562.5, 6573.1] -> 3.509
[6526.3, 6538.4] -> 3.025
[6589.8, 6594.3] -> 2.624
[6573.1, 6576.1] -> 3.363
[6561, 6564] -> 3.876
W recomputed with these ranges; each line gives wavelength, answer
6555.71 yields 3.16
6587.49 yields 3.353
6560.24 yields 3.539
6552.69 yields 3.265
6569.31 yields 3.794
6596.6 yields 3.258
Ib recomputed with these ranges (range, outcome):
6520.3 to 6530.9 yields 3.057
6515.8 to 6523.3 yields 3.316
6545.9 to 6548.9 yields 3.217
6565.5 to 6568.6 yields 3.883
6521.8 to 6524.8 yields 3.389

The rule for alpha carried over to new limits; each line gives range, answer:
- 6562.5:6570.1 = 4.211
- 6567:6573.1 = 3.883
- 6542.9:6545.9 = 3.706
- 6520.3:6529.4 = 3.569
